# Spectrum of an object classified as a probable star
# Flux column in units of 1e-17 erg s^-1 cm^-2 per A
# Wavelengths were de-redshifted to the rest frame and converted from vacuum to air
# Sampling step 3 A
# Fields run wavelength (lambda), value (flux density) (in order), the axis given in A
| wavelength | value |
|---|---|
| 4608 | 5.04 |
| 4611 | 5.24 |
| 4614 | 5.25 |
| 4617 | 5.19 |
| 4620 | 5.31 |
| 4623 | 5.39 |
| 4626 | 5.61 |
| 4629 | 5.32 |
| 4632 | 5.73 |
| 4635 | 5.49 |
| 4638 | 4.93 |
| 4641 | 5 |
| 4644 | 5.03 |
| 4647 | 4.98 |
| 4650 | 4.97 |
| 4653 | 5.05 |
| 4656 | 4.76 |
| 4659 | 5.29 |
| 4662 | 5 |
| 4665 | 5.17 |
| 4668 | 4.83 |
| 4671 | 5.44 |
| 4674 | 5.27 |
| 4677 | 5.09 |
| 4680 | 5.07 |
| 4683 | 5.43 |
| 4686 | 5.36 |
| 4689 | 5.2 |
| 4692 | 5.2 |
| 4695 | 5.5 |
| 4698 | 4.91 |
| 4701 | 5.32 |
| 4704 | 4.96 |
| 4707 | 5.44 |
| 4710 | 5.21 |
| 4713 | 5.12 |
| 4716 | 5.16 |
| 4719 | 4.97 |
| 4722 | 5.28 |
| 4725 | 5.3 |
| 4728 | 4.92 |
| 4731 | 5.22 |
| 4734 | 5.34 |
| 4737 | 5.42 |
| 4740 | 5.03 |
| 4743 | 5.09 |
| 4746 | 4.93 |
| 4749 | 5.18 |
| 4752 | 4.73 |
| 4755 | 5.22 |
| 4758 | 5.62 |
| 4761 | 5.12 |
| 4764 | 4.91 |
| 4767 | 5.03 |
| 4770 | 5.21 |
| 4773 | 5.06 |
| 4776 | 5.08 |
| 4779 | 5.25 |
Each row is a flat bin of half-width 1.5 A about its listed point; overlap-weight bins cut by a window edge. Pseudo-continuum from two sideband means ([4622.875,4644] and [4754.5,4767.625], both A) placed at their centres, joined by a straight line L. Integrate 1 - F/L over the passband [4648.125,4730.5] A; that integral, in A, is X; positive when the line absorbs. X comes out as 1.7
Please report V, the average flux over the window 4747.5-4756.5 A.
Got 5.04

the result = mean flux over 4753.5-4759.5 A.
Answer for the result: 5.42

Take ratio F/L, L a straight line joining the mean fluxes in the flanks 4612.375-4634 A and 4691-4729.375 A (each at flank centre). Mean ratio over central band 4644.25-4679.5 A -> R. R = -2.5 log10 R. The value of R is 0.05 mag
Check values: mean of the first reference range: 5.4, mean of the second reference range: 5.18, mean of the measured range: 5.08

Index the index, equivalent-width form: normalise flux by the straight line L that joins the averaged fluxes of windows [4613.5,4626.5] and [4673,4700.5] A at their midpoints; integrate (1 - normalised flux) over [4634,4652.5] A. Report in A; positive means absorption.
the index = 0.9 A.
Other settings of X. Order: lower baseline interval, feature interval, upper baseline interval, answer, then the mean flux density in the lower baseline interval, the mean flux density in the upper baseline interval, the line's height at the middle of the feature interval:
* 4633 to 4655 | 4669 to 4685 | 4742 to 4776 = -0.5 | 5.07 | 5.1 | 5.08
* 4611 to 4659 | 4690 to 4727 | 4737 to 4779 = -0.3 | 5.2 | 5.11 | 5.15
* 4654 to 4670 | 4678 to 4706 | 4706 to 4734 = -0.6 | 5.02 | 5.18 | 5.11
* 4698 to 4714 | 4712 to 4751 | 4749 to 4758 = 0.0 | 5.18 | 5.12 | 5.15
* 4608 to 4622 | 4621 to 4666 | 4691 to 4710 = 0.4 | 5.23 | 5.22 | 5.23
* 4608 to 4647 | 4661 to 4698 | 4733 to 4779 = 0.1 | 5.27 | 5.13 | 5.21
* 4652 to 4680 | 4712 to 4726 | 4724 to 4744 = 0.0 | 5.1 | 5.19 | 5.17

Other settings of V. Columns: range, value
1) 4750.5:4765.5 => 5.12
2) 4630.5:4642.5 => 5.29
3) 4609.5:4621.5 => 5.25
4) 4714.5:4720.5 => 5.07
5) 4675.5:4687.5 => 5.24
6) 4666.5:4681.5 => 5.14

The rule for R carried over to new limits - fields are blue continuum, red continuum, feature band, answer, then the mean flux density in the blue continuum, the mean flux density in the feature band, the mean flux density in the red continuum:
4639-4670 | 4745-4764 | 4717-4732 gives -0.01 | 5.01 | 5.14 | 5.12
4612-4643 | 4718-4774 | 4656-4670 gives 0.04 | 5.32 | 5.05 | 5.14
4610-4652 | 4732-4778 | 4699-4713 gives -0.01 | 5.24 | 5.21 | 5.13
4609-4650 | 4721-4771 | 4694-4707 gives 0.00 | 5.25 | 5.19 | 5.15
